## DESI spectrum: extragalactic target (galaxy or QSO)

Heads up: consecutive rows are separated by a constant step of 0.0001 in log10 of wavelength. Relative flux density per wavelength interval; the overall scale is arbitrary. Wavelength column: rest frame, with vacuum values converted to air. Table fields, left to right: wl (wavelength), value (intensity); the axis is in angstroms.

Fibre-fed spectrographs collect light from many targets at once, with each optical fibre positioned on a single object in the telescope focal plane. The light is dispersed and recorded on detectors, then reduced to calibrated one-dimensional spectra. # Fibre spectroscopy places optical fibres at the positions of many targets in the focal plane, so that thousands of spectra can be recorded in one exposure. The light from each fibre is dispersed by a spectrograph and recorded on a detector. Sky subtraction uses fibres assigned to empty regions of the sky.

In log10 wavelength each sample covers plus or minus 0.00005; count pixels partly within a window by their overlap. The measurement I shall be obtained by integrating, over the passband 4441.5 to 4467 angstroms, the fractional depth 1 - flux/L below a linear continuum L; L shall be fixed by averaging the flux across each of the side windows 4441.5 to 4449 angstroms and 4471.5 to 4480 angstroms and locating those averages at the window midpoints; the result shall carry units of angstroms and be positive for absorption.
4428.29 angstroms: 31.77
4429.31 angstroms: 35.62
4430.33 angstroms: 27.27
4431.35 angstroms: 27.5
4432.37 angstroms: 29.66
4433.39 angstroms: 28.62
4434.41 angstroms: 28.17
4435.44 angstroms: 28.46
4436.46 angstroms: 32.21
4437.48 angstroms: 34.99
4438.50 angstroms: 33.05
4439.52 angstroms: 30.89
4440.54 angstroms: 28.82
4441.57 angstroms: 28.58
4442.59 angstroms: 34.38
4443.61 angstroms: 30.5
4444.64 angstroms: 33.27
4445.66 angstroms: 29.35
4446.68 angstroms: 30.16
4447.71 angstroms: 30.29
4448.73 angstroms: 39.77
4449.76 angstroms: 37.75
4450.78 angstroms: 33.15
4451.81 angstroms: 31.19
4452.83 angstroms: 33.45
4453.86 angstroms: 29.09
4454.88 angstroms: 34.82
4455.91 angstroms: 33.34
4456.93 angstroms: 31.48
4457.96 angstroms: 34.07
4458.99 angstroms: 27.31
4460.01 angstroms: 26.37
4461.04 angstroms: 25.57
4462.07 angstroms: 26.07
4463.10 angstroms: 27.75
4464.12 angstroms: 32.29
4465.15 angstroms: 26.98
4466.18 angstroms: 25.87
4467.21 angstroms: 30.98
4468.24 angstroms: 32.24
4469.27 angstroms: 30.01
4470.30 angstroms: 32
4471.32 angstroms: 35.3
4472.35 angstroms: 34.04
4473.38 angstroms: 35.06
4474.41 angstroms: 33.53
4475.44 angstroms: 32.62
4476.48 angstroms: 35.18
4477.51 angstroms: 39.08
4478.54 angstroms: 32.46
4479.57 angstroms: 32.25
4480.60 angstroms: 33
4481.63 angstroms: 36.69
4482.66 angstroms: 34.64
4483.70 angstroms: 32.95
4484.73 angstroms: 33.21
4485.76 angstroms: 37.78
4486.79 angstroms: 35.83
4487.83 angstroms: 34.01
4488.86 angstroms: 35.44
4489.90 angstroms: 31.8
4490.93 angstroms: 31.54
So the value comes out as 1.3 angstroms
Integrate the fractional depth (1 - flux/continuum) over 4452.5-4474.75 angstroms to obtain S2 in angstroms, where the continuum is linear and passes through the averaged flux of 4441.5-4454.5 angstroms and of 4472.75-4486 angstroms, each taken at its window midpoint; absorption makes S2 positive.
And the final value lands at 1.8 angstroms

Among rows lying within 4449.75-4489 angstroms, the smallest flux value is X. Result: 25.57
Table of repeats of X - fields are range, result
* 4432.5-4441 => 28.17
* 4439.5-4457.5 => 28.58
